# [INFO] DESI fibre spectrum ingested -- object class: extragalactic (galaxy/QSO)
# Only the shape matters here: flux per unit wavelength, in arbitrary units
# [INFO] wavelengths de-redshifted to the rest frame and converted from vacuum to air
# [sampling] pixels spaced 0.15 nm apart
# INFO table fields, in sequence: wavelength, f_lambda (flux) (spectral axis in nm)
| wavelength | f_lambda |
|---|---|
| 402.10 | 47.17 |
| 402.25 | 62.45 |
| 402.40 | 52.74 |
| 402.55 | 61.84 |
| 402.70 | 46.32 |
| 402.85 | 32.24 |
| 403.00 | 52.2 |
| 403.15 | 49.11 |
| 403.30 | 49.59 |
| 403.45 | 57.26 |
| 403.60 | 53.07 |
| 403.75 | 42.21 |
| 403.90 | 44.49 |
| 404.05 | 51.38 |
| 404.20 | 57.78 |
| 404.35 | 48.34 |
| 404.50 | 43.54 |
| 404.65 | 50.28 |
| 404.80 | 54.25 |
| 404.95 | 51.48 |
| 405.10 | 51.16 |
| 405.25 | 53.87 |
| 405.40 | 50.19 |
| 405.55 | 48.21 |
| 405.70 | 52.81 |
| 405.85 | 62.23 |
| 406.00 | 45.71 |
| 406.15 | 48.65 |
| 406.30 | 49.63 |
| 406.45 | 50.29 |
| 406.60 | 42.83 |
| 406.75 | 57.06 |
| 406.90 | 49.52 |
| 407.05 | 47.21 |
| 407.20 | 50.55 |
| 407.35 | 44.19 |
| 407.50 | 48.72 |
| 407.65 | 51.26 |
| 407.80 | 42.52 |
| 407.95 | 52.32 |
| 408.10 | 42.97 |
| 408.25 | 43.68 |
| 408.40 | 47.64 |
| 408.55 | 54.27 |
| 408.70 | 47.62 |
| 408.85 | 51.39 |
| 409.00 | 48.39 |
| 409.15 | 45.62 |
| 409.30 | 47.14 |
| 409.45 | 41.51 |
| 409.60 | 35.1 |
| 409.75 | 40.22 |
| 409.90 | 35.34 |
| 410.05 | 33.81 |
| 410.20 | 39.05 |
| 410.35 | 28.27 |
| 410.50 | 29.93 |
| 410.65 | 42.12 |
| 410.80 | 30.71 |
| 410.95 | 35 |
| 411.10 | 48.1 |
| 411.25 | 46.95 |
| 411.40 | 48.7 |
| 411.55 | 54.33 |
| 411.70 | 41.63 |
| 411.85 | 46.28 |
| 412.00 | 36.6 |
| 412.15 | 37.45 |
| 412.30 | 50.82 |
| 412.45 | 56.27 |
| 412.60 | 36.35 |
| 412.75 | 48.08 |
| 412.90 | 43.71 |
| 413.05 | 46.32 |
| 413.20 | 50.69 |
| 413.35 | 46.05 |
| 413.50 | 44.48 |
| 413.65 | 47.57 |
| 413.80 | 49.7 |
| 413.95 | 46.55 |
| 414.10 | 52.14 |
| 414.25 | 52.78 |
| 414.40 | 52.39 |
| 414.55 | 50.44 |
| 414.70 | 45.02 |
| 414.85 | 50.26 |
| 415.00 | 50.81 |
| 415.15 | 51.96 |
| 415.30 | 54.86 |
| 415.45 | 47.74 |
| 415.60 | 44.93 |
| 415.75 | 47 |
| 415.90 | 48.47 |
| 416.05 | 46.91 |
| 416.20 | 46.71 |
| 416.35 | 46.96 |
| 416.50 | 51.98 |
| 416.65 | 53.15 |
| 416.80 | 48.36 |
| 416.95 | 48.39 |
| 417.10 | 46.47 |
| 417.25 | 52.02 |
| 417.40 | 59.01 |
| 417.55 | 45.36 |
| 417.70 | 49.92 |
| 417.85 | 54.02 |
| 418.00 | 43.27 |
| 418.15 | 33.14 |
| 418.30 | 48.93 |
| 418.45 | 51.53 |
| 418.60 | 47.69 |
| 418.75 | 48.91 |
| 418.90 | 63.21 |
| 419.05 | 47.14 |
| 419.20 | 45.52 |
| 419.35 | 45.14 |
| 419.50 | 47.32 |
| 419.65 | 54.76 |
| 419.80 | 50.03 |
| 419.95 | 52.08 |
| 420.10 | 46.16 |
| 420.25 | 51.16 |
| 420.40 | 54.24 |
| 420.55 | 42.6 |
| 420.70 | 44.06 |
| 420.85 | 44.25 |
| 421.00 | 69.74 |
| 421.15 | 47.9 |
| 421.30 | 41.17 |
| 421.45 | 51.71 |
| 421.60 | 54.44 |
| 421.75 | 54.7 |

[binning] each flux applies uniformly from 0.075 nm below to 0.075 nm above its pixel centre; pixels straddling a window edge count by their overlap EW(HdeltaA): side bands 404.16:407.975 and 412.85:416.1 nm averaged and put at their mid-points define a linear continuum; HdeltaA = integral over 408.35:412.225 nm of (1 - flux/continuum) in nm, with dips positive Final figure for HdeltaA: 0.58 nm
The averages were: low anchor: 50.1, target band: 42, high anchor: 48.7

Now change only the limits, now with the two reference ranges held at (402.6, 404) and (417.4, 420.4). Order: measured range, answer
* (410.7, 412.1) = 0.156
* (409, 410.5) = 0.303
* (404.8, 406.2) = -0.113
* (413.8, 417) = -0.043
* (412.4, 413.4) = 0.041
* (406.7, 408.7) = -0.015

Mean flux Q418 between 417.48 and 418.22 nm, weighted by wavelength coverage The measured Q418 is 45.2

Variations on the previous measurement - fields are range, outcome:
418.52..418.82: 48.3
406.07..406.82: 49.6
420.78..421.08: 57.1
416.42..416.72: 52.5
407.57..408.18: 47.2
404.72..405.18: 52.3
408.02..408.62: 47.1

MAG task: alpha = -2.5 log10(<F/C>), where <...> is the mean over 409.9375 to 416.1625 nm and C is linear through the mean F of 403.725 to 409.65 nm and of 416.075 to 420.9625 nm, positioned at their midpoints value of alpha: 0.08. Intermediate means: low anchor 48.8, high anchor 49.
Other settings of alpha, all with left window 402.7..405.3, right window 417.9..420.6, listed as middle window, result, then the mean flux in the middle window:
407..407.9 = 0.04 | 47.6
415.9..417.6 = -0.02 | 49.6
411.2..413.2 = 0.07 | 45.8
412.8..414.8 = 0.01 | 48.3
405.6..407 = -0.03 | 50.9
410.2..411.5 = 0.25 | 39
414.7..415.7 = -0.02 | 49.6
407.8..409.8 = 0.07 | 45.9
